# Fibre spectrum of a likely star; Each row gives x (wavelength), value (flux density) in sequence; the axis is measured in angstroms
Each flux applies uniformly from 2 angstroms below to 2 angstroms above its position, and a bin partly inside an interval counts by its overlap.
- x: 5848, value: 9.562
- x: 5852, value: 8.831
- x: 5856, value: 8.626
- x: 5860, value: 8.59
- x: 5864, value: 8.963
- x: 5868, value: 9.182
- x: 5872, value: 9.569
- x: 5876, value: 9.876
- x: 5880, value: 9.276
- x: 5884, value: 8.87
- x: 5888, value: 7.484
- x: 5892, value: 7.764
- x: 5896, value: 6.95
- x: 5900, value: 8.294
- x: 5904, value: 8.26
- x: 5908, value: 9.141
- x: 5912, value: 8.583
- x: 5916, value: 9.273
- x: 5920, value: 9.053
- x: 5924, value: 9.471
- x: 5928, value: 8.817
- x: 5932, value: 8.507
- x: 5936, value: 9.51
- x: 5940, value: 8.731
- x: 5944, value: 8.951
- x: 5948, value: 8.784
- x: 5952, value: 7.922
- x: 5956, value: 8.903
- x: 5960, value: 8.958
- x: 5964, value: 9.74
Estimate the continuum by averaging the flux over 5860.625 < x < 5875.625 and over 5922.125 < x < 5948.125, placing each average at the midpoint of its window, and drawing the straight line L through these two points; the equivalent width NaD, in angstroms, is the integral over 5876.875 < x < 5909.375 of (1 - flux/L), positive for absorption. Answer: 3.0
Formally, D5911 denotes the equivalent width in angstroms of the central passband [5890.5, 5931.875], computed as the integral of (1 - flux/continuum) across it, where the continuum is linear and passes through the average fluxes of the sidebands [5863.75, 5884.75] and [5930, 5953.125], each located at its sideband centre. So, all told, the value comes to 2.1 angstroms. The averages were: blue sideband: 9.34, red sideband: 8.76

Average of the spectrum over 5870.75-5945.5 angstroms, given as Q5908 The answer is 8.75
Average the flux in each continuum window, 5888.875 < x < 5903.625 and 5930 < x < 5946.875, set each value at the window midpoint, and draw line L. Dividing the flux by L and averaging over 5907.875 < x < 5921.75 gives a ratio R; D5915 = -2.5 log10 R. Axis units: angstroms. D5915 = -0.09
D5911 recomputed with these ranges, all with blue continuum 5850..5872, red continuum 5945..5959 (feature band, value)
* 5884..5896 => 1.48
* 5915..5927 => -0.73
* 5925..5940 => -0.50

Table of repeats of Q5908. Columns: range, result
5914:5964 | 8.94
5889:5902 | 7.66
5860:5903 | 8.61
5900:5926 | 8.91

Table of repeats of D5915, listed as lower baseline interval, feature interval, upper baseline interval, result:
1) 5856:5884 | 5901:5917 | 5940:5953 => 0.02 mag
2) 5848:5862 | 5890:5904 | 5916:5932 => 0.16 mag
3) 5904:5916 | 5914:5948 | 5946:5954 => -0.05 mag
